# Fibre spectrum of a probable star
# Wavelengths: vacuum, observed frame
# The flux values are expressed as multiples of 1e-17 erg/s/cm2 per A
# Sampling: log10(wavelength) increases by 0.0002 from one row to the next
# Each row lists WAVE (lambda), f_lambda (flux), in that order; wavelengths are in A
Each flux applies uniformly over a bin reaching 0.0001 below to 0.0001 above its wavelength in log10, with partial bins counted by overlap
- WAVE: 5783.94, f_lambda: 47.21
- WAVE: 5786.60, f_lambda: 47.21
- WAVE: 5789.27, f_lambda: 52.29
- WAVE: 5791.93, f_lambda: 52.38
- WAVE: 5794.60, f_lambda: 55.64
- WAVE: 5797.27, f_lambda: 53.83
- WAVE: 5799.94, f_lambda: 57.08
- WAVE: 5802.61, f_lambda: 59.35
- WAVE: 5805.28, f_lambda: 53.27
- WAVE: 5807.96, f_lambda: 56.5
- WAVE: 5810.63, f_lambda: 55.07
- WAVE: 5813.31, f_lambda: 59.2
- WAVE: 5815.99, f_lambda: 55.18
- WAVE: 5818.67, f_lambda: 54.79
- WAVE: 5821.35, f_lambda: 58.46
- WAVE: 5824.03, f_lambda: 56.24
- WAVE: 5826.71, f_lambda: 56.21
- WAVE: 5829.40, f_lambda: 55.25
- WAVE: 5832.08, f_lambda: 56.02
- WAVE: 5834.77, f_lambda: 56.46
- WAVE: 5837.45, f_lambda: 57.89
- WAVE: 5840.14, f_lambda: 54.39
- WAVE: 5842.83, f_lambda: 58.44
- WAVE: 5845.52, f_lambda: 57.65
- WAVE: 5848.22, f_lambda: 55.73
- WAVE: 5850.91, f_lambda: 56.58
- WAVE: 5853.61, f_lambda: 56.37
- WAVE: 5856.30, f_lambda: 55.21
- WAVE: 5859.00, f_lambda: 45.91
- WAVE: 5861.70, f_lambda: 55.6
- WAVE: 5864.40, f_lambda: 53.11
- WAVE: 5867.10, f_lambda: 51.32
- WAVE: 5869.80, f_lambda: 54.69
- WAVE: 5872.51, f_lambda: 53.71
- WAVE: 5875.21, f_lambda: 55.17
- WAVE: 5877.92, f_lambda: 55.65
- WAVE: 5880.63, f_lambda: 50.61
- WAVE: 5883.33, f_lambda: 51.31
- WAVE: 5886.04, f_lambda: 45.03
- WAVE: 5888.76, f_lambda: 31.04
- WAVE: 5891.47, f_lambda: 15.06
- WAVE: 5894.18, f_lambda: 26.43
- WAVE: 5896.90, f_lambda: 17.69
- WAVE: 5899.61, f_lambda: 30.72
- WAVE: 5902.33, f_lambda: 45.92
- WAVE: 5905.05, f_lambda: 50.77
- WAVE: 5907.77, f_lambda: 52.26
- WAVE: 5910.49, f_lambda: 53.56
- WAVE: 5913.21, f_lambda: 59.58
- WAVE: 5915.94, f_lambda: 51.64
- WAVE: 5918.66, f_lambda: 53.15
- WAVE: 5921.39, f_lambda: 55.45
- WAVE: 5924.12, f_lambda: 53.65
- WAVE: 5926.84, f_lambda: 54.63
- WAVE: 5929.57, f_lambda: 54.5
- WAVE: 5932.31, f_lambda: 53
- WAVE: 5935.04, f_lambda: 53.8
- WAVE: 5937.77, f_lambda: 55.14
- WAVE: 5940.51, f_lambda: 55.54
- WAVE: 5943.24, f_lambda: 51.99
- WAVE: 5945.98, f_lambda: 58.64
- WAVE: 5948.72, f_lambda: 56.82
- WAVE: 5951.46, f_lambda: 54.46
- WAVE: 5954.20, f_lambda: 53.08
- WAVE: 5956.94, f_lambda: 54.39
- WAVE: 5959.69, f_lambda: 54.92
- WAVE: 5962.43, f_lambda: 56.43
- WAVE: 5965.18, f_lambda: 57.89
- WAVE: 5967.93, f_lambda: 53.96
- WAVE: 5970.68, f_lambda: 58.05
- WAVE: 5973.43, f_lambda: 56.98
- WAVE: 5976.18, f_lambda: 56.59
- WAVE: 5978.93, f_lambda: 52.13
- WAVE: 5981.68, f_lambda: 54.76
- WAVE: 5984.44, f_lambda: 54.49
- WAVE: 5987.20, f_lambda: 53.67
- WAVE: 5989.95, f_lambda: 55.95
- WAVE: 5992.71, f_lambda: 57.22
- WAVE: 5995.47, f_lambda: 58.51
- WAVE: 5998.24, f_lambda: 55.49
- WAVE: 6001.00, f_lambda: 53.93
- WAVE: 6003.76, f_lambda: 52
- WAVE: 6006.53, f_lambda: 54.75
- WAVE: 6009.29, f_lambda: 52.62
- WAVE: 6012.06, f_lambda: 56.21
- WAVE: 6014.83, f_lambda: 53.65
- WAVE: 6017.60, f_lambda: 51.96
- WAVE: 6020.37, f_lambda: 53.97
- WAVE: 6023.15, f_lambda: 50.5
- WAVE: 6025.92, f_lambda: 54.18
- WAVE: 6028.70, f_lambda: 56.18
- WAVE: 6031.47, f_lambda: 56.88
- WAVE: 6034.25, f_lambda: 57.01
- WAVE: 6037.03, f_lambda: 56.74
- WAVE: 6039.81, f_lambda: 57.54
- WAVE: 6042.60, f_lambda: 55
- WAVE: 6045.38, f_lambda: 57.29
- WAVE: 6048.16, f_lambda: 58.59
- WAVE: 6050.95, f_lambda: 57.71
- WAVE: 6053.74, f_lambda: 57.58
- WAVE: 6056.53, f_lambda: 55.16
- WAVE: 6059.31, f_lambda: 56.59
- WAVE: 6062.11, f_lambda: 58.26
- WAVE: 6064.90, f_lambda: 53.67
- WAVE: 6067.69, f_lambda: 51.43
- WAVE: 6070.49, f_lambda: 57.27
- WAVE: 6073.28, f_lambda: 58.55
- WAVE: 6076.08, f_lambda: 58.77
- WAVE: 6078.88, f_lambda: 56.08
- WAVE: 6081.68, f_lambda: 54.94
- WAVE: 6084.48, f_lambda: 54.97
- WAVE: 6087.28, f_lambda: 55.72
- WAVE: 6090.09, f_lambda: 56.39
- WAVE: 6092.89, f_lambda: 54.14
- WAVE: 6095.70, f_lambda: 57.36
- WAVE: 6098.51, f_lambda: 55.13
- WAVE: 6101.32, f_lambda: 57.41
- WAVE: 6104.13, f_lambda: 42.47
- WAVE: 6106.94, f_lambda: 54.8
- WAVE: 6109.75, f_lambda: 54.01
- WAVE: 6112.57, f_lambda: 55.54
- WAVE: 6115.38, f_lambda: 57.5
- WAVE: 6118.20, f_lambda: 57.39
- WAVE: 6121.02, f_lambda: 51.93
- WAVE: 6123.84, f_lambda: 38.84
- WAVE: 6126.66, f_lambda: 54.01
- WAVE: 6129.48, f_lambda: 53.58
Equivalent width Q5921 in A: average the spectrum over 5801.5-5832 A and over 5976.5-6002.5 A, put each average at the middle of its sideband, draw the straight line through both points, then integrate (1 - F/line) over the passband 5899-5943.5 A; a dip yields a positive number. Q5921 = 2.54 A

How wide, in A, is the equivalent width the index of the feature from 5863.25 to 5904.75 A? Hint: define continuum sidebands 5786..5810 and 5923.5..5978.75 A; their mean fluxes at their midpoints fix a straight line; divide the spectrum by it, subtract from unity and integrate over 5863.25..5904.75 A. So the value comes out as 9.2 A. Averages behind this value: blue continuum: 54.4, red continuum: 55.2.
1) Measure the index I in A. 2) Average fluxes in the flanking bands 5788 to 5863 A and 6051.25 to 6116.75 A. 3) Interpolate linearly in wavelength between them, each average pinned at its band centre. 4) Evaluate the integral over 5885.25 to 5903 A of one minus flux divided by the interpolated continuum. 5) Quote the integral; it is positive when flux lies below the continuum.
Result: 8.4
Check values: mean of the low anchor 55.6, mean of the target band 29.2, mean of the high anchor 55.4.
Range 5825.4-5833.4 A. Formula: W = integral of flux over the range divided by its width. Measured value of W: 55.8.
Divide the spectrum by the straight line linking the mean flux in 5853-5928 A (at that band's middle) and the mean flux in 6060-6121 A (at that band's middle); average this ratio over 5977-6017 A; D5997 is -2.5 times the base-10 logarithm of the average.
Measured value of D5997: -0.06 mag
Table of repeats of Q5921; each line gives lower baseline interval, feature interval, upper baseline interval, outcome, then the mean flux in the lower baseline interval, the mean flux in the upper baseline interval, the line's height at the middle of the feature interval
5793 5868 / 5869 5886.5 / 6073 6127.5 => 0.9 A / 55.6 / 54.2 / 55.4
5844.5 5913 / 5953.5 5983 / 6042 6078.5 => -2.0 A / 47.2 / 56.6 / 51.9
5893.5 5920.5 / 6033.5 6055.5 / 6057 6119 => -1.8 A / 44.8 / 55.4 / 52.8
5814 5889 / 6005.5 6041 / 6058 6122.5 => 0.1 A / 54.1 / 55.2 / 54.9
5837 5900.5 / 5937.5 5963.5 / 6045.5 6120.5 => -2.3 A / 47.7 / 55.6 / 50.7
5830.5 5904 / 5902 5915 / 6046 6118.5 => -0.8 A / 48.3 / 55.7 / 49.7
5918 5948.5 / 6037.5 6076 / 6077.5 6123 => -1.4 A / 54.6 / 54.5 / 54.6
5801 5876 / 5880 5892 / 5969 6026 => 3.4 A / 55.5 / 54.7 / 55.2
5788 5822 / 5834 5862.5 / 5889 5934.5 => -2.2 A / 55.6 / 45.3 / 51.4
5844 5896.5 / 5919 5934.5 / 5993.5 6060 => -1.0 A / 48.2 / 55.4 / 50.8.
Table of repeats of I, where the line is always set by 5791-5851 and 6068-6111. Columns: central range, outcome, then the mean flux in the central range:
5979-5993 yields 0.2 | 54.8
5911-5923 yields 0.2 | 54.8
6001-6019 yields 0.6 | 53.6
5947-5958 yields 0.2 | 54.8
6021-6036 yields 0.1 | 54.9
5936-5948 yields 0.1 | 55.4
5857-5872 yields 1.0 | 52.3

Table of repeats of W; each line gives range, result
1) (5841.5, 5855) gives 56.9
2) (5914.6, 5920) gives 52.4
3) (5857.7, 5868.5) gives 51.5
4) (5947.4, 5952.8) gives 55.6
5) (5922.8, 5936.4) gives 53.9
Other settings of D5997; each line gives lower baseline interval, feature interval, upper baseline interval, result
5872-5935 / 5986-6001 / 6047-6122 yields -0.10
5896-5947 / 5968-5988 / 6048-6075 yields -0.04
